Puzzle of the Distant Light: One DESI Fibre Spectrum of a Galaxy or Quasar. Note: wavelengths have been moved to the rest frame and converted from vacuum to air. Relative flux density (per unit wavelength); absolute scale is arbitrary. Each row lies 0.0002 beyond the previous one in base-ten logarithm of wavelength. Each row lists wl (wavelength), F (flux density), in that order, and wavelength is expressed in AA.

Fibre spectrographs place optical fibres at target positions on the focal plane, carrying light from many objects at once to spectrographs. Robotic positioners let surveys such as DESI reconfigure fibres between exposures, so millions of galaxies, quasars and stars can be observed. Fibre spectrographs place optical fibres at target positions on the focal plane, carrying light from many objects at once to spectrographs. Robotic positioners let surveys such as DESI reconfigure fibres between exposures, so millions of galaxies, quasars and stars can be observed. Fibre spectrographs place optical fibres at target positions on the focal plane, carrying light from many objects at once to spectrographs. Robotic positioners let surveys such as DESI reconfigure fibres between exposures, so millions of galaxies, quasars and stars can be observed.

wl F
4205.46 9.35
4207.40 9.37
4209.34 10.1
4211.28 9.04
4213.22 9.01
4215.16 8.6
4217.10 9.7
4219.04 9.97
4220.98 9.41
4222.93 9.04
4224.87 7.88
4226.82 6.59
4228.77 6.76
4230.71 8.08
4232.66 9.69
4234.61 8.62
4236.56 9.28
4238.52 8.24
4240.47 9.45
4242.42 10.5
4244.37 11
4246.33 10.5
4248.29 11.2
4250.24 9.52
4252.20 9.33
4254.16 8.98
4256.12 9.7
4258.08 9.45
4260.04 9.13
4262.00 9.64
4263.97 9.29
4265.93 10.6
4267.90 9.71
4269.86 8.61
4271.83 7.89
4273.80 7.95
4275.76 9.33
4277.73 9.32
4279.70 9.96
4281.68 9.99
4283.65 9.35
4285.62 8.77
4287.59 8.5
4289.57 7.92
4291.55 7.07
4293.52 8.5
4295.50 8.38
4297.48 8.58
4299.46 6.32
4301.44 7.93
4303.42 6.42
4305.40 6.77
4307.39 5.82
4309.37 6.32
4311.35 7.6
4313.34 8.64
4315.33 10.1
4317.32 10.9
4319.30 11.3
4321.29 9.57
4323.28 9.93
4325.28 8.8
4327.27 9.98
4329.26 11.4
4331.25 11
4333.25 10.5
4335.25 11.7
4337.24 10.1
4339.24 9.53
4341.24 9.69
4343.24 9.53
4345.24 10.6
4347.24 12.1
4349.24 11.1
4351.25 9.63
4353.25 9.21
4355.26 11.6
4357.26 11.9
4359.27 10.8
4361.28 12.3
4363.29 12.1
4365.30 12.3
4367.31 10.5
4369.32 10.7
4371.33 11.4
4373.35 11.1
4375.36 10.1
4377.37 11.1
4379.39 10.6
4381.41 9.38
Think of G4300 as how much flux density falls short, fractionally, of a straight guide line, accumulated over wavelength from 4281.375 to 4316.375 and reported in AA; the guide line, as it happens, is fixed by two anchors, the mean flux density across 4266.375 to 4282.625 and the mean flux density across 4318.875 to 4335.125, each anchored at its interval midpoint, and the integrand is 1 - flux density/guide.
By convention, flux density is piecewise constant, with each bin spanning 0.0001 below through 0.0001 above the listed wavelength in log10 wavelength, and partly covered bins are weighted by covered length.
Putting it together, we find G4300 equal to 6.4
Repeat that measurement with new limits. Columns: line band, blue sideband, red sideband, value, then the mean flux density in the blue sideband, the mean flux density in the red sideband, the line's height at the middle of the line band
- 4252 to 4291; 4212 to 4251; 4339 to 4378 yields 2.2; 9.15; 10.9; 9.7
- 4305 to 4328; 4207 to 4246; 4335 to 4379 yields 3.2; 9.04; 10.9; 10.3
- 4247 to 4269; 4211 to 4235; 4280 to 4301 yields -3.1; 8.64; 8.38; 8.5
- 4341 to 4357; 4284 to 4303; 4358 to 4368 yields 0.5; 8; 11.6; 10.9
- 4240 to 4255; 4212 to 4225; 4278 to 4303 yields -2.1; 9.17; 8.42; 8.87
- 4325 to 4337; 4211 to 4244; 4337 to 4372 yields -0.2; 8.85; 10.8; 10.5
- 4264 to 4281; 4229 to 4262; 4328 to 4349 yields 1.1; 9.48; 10.6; 9.82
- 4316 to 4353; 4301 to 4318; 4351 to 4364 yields -3.6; 7.77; 11.1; 9.53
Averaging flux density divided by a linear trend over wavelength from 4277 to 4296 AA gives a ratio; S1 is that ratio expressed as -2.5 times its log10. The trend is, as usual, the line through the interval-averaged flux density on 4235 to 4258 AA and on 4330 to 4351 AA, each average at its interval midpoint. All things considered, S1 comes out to 0.15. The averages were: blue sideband 9.75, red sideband 10.6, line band 8.78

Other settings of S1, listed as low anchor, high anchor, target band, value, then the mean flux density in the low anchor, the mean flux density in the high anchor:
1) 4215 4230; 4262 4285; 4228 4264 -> -0.07 mag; 8.48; 9.28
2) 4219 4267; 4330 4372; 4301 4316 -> 0.36 mag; 9.26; 10.9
